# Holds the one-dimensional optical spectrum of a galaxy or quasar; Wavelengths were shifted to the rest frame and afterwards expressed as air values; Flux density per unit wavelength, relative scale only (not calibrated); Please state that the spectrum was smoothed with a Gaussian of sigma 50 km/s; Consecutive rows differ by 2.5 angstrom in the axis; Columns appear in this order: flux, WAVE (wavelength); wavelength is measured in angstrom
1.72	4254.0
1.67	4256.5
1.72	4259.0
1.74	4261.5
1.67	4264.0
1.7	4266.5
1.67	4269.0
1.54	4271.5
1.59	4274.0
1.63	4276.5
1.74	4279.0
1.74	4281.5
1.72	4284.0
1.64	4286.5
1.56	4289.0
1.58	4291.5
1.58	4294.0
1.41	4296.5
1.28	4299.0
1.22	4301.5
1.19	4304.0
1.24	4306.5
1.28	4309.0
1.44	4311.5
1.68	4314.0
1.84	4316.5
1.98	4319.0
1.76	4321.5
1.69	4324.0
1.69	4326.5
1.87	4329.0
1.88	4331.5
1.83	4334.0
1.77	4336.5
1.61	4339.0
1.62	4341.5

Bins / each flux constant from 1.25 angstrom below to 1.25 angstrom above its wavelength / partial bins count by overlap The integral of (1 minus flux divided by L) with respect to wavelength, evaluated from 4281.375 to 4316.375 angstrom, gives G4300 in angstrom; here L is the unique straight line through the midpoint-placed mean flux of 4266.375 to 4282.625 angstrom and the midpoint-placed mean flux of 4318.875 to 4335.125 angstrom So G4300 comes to 5.1 angstrom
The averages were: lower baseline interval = 1.66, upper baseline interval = 1.8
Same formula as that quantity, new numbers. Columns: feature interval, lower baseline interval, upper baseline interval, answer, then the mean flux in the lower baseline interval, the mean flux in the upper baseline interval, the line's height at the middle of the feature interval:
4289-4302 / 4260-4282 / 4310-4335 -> 2.1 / 1.67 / 1.76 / 1.71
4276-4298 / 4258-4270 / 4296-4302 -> -2.8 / 1.7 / 1.3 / 1.44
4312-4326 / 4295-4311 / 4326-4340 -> -2.0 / 1.28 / 1.78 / 1.55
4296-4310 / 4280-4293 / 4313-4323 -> 3.8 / 1.65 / 1.82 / 1.74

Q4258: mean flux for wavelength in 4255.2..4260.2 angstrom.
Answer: 1.69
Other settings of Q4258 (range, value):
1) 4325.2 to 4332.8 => 1.81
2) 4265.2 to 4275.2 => 1.63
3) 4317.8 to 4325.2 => 1.81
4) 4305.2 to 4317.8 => 1.5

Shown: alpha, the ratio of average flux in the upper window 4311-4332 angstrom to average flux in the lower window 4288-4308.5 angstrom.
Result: 1.28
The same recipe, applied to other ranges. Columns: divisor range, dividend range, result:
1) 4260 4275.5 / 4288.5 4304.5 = 0.85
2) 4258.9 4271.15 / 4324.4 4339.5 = 1.05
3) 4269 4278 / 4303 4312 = 0.80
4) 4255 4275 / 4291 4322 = 0.90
